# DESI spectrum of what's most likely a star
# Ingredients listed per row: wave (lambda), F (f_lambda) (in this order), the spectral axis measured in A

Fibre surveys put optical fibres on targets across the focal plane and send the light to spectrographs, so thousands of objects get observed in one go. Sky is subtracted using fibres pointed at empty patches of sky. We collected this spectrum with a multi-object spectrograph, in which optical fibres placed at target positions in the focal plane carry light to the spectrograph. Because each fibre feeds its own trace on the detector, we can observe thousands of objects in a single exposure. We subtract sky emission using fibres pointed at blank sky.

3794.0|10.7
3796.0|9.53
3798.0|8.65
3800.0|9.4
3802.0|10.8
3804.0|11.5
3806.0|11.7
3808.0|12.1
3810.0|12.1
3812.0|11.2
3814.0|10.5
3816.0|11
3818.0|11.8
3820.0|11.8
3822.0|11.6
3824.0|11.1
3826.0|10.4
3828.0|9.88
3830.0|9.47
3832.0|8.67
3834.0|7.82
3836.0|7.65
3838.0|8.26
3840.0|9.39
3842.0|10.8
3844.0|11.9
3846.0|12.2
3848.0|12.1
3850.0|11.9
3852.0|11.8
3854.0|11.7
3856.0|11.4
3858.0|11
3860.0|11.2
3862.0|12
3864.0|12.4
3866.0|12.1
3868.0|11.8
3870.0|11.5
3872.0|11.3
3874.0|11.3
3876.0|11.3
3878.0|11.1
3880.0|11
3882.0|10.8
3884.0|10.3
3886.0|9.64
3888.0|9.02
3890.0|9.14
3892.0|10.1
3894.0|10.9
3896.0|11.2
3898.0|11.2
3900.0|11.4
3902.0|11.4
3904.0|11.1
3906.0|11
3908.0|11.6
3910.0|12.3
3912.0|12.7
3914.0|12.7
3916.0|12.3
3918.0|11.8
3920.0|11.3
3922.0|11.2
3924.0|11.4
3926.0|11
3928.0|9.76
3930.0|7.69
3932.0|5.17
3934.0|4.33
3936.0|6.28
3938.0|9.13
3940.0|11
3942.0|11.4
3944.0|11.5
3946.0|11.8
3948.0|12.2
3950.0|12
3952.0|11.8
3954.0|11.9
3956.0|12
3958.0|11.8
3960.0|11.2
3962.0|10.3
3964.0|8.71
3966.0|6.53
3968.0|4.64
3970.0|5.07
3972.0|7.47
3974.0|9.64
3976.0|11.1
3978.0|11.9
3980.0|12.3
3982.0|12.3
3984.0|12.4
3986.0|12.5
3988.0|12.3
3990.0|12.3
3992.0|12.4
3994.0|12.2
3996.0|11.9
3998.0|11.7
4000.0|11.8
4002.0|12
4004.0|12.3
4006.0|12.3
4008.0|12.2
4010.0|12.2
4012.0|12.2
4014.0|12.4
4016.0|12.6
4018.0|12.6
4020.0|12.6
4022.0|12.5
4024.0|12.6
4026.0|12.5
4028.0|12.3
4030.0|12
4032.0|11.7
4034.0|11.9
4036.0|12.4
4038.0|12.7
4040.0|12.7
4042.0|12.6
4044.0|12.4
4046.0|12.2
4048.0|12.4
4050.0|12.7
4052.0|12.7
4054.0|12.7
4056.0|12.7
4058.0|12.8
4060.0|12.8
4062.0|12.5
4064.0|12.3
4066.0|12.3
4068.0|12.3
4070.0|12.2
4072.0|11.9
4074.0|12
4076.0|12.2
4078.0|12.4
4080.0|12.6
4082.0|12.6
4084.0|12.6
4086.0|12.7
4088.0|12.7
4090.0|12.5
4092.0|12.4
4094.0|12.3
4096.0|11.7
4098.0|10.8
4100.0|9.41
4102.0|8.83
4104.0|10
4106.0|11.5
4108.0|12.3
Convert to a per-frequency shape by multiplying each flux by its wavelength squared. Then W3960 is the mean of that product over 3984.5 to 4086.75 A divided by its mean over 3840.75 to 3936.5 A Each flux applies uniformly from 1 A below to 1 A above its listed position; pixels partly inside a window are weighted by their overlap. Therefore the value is 1.23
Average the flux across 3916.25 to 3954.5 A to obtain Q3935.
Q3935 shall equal 10.2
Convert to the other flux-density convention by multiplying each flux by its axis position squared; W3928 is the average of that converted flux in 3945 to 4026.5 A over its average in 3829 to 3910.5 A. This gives 1.11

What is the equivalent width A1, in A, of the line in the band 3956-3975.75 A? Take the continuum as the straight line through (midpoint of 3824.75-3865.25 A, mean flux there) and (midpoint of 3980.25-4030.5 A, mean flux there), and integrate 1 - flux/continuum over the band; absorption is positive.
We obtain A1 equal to 5.3 A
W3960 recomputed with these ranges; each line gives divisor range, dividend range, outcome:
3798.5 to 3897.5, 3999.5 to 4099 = 1.26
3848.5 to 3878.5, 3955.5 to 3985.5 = 0.90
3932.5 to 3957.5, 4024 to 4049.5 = 1.25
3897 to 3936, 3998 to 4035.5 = 1.23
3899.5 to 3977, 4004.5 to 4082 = 1.28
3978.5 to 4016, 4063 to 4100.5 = 1.04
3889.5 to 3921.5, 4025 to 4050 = 1.15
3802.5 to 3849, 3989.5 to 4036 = 1.26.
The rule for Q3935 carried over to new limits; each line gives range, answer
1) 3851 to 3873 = 11.7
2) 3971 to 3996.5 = 11.6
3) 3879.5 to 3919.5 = 11.1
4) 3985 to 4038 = 12.3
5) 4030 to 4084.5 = 12.4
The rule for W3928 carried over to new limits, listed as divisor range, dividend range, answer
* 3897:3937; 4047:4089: 1.30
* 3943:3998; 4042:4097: 1.20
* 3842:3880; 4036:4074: 1.18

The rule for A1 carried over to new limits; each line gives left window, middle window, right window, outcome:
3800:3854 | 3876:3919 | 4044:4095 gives 0.6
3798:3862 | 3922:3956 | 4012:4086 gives 4.7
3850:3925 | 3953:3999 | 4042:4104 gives 4.2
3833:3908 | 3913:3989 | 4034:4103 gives 7.7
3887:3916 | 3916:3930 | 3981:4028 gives 0.6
